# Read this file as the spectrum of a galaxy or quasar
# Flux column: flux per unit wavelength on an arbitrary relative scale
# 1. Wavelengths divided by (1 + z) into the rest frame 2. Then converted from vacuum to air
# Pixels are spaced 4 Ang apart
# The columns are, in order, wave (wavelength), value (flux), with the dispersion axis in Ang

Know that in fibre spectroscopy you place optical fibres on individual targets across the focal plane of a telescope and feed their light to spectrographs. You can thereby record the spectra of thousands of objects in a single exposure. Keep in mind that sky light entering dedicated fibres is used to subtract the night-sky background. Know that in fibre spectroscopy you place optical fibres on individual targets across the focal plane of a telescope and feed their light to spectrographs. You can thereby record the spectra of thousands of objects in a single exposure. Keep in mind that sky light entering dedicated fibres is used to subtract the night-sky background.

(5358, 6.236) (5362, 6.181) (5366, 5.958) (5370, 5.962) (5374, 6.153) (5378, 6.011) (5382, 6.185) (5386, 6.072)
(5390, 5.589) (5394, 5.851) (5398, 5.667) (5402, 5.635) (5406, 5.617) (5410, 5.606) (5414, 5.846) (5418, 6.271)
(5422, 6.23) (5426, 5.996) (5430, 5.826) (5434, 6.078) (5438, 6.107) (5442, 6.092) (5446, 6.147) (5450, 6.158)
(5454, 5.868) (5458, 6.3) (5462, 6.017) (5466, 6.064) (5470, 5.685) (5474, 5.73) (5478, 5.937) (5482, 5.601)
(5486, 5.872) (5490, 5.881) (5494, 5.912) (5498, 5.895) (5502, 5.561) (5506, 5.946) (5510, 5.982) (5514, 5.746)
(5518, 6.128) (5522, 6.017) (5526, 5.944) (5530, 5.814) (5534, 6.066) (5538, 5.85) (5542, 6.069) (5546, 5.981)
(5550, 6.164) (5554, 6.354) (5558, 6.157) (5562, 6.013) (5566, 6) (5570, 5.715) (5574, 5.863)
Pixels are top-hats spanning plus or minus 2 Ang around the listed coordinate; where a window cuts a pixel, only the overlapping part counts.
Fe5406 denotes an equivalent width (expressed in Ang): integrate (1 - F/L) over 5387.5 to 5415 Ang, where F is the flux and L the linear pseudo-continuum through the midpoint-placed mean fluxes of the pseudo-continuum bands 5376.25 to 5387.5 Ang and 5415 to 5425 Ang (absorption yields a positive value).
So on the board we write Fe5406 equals 2.0 Ang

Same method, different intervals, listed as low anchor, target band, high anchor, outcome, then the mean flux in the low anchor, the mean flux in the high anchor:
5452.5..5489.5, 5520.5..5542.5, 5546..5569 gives 0.3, 5.9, 6.11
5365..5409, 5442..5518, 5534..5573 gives 0.6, 5.87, 6.03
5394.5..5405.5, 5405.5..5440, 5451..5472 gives -1.0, 5.67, 5.99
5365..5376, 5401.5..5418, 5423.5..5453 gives 0.8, 6.03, 6.05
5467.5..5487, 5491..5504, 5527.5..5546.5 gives 0.1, 5.77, 5.95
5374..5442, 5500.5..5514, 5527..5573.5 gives 0.4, 5.92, 6.01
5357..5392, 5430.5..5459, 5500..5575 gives -0.4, 6.03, 5.97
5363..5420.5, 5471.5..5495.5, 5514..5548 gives 0.5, 5.9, 5.97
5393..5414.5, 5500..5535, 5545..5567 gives 0.6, 5.69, 6.12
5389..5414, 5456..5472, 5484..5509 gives -0.6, 5.68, 5.85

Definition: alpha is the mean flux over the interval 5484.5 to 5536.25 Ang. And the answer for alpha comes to 5.9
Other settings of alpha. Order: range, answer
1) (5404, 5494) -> 5.95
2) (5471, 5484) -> 5.75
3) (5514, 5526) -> 6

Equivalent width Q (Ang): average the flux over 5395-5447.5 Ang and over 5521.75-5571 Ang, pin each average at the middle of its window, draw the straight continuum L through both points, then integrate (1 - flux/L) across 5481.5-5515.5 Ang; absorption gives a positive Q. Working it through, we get 0.9 Ang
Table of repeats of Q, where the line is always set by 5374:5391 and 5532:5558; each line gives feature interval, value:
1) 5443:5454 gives -0.1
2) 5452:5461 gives 0.0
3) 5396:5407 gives 0.7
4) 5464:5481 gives 0.6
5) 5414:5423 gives -0.2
